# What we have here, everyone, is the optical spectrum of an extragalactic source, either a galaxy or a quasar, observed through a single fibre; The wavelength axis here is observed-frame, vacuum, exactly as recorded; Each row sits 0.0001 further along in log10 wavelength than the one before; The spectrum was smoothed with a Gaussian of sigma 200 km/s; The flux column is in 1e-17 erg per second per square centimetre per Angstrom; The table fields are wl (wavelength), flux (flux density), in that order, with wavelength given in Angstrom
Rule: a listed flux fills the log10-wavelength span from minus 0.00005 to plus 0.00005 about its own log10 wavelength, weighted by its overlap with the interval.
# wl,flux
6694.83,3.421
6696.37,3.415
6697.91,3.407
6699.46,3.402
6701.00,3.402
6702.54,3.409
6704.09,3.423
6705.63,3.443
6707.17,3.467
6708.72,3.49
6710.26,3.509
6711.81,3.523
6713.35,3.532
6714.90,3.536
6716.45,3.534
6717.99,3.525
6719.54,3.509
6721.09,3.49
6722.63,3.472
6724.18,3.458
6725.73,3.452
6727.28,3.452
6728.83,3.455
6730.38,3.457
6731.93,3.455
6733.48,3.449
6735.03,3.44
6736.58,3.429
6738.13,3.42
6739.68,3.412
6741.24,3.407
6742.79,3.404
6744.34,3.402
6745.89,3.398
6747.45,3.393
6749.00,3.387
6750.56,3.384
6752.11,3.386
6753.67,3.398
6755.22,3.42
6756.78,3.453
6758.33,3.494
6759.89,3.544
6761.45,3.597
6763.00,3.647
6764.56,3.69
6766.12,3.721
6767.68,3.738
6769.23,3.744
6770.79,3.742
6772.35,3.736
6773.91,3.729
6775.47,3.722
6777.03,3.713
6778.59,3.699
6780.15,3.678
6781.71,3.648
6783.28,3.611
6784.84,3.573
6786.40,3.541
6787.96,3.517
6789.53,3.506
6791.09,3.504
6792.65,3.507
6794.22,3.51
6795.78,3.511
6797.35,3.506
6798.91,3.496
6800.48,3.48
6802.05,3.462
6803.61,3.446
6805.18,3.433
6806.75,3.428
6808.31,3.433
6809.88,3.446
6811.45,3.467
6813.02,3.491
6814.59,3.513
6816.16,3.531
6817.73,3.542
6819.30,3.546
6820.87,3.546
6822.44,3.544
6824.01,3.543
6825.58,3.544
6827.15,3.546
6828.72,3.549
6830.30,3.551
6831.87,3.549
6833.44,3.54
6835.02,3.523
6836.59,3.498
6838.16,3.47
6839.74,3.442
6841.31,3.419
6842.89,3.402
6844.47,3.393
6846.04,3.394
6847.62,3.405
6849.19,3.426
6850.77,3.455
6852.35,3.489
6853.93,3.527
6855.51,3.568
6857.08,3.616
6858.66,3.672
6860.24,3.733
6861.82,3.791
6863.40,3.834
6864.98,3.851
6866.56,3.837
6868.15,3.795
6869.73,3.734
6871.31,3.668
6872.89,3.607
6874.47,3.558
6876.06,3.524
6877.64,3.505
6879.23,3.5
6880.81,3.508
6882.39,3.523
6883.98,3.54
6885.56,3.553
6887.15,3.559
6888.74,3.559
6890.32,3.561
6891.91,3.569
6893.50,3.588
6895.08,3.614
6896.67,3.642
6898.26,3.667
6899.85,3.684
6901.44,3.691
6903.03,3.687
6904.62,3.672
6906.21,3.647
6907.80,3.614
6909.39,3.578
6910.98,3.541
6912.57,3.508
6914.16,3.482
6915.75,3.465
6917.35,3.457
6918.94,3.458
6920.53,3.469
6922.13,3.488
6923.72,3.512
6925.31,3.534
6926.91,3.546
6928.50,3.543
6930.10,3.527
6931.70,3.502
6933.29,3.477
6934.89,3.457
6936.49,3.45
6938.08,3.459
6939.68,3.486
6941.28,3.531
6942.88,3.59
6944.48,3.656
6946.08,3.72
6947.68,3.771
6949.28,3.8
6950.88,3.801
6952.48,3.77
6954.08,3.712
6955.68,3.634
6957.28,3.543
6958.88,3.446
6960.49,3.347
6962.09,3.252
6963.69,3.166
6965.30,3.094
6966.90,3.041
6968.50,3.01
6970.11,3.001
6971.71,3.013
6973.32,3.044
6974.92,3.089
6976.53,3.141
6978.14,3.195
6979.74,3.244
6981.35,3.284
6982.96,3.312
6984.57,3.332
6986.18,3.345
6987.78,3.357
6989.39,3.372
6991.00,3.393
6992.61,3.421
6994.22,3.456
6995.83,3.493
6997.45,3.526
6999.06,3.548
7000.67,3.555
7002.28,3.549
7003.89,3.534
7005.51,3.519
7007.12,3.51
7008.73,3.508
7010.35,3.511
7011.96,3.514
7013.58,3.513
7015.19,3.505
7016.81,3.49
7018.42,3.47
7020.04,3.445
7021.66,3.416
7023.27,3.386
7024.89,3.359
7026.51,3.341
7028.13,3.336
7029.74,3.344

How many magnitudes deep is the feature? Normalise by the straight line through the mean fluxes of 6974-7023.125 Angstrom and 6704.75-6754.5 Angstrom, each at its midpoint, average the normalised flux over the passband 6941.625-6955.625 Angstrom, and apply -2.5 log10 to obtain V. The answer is -0.09 mag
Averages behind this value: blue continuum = 3.45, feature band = 3.72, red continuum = 3.42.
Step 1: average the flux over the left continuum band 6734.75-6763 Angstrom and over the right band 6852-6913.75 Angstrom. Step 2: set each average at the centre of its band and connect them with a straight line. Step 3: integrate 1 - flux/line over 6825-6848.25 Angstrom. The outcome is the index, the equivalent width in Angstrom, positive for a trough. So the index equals 0.51 Angstrom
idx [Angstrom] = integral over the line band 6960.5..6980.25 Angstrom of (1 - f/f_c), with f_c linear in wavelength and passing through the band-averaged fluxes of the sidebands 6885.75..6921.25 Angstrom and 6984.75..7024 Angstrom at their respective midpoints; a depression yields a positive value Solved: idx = 2.2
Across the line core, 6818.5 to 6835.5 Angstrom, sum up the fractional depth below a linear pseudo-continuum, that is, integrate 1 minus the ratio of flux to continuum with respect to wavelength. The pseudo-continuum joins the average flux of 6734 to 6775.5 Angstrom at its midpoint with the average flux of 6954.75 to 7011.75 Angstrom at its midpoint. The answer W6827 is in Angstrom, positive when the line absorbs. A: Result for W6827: -0.39 Angstrom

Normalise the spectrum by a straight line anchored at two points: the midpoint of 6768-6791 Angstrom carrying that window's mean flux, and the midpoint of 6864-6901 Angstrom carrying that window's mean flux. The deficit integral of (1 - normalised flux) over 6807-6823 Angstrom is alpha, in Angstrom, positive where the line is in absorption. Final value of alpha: 0.6 Angstrom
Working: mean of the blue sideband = 3.65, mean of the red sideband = 3.62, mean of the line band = 3.5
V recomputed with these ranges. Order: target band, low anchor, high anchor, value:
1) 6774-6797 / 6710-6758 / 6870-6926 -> -0.03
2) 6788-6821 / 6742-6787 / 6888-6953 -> 0.03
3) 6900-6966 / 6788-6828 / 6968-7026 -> -0.04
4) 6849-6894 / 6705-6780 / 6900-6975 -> -0.04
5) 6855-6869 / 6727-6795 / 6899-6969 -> -0.07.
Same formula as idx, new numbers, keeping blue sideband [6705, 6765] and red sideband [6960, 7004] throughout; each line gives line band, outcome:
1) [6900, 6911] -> -1.0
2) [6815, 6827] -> -0.5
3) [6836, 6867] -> -1.6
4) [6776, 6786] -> -0.6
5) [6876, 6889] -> -0.7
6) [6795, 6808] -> -0.2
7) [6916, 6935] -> -1.0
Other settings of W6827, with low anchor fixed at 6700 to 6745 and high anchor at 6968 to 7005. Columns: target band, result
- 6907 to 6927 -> -0.9 Angstrom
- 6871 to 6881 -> -0.5 Angstrom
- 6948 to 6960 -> -1.2 Angstrom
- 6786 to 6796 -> -0.3 Angstrom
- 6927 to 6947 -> -1.1 Angstrom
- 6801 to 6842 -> -1.1 Angstrom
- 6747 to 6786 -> -1.8 Angstrom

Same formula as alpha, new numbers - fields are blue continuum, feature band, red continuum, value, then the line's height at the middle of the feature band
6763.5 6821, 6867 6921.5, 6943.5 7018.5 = -1.5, 3.49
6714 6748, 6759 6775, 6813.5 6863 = -1.0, 3.48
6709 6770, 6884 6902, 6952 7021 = -1.0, 3.42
